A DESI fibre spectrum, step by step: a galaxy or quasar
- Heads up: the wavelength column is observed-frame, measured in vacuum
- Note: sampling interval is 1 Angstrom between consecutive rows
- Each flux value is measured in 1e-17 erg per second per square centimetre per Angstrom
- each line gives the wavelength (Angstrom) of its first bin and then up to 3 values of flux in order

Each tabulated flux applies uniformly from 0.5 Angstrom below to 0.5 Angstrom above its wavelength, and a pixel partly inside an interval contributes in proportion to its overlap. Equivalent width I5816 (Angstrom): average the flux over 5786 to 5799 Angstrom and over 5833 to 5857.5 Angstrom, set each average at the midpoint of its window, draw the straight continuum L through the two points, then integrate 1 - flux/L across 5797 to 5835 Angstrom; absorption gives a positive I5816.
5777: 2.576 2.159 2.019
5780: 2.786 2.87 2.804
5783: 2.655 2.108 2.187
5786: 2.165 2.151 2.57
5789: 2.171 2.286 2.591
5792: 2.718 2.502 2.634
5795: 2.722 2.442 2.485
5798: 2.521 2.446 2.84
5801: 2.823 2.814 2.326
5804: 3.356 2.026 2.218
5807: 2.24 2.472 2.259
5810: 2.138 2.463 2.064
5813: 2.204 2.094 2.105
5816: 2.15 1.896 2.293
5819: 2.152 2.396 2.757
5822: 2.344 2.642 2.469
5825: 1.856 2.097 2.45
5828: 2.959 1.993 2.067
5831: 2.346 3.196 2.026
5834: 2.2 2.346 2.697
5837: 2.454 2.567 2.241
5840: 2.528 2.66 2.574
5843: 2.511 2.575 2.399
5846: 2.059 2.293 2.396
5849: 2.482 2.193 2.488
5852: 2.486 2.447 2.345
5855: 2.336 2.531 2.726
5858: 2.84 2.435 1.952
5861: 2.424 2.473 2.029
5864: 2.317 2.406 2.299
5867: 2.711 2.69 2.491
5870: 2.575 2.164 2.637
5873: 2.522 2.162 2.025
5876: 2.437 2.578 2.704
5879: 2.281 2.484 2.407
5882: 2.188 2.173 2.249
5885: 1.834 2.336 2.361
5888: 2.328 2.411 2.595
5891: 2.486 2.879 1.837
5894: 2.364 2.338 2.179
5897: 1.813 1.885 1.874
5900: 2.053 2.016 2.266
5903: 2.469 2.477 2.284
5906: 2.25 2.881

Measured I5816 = 1.3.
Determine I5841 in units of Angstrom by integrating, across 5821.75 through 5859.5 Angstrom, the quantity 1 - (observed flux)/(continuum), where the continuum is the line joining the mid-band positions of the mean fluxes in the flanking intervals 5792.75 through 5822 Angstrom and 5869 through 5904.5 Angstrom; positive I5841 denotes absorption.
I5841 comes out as -1.1 Angstrom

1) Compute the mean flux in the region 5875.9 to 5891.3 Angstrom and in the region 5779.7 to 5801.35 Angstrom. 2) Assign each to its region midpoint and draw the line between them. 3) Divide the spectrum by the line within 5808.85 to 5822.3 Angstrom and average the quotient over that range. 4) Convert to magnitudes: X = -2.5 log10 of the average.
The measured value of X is 0.11 mag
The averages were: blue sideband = 2.52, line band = 2.23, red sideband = 2.36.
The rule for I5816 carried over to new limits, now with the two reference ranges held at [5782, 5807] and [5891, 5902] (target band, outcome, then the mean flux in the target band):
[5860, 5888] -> -1.7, 2.36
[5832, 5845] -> -0.7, 2.48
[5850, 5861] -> -0.8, 2.44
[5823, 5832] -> 0.1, 2.35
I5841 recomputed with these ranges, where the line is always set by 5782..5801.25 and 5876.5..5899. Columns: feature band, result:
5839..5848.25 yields -0.2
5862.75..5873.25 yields -0.5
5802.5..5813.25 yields 0.4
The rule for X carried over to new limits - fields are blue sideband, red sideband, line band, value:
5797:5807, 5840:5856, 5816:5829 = 0.08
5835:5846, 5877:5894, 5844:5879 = 0.01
